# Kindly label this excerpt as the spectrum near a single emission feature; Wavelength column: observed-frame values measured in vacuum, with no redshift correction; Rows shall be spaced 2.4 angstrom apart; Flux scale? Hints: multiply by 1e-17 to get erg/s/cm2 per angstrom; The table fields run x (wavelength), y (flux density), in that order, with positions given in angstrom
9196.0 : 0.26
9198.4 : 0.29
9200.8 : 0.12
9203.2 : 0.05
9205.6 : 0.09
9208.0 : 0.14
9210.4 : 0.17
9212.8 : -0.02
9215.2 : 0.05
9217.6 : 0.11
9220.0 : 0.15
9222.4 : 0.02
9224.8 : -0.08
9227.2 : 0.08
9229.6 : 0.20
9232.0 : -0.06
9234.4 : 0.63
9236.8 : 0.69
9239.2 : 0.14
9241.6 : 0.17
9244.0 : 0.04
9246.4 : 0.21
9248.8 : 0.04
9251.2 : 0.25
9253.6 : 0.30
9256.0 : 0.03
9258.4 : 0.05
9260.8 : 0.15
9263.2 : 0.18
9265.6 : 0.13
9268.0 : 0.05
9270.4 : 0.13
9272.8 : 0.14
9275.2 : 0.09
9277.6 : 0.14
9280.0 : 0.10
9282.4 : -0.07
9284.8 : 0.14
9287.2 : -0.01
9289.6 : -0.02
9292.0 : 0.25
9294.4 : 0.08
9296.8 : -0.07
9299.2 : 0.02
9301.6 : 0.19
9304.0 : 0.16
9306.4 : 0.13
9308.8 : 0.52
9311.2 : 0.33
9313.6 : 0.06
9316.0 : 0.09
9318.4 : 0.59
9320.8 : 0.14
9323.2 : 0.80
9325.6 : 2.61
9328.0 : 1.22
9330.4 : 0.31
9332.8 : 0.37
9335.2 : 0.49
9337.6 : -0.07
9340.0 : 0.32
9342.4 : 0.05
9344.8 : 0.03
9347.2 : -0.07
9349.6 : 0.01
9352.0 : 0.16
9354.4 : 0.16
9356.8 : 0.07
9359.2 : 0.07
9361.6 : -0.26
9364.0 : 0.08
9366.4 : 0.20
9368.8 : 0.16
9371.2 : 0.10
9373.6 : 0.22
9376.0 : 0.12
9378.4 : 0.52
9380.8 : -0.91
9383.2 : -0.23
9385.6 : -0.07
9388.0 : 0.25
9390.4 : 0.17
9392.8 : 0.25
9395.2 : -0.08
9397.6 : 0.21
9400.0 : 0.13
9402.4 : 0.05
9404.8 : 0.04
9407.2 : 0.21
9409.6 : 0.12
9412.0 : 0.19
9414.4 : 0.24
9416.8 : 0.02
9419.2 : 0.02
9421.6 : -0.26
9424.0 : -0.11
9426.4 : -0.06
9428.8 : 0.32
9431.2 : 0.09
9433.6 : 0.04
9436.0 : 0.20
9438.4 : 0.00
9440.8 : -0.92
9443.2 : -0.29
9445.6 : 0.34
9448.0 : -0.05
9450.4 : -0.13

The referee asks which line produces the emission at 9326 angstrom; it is [O III]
